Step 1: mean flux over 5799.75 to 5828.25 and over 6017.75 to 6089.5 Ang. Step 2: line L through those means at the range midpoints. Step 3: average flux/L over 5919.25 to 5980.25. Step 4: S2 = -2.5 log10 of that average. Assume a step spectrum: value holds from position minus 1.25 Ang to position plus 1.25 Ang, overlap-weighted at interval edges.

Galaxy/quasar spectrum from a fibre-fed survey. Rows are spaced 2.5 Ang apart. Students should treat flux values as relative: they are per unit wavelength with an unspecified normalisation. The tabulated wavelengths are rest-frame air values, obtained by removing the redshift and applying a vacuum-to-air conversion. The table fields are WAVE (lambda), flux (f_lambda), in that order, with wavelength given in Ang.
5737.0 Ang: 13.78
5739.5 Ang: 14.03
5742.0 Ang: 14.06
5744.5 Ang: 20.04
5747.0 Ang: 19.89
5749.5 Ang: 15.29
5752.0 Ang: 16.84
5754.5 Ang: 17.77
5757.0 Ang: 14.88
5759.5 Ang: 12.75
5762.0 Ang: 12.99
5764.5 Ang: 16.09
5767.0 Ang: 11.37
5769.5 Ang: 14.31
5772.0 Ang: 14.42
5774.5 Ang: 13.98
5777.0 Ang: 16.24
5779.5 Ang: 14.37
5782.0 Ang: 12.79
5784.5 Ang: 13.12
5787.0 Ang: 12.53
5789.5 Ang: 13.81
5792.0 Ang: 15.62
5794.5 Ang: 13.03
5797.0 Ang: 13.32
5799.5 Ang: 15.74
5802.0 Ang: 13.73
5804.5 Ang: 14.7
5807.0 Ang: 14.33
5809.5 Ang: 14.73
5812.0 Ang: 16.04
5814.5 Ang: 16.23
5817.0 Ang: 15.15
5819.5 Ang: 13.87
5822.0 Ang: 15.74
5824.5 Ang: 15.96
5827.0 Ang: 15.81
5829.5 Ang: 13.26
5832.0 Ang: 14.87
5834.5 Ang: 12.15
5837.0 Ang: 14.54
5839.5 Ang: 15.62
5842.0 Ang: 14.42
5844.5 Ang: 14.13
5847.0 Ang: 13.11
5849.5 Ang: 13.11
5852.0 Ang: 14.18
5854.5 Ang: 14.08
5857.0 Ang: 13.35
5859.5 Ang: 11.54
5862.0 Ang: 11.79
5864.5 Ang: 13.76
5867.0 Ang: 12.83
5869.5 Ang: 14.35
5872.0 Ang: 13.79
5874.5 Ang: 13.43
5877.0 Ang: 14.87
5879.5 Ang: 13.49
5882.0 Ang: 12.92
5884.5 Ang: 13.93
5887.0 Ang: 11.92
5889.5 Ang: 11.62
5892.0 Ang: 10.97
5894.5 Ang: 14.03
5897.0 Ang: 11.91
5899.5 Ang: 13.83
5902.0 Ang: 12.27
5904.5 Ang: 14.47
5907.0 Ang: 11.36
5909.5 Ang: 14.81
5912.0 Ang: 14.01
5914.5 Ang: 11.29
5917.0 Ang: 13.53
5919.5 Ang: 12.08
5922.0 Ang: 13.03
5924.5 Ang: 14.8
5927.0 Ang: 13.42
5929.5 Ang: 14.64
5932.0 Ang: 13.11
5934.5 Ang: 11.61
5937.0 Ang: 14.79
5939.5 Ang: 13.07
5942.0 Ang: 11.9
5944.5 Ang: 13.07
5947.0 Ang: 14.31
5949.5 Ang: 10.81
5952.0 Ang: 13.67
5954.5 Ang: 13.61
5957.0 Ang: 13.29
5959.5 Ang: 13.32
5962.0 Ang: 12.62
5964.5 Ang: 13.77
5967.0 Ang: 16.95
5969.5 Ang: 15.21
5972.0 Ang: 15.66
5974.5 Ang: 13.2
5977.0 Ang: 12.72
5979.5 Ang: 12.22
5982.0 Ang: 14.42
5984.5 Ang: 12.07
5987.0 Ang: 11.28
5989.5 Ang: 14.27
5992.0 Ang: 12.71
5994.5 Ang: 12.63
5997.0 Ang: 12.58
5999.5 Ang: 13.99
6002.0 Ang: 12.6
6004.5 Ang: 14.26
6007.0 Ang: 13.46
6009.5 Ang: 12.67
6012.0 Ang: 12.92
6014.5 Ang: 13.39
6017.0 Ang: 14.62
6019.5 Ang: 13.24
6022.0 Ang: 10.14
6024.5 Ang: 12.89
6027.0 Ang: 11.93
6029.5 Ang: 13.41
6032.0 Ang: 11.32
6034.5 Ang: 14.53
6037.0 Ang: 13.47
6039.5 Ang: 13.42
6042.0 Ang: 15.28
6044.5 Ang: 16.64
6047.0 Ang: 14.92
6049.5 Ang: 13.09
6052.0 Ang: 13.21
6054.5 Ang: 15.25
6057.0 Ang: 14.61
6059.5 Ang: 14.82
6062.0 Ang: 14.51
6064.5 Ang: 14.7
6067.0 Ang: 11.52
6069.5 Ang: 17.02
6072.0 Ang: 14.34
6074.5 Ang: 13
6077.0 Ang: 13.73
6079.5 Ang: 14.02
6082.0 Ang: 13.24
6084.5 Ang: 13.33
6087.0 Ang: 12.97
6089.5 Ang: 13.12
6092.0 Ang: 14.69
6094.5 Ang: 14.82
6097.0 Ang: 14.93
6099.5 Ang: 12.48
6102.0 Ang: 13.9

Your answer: 0.06 mag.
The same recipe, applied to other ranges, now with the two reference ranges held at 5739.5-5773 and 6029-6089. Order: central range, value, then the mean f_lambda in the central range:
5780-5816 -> 0.068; 14.3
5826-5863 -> 0.096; 13.7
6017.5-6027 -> 0.157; 12.3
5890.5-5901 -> 0.167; 12.6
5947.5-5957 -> 0.127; 12.9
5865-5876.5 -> 0.090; 13.7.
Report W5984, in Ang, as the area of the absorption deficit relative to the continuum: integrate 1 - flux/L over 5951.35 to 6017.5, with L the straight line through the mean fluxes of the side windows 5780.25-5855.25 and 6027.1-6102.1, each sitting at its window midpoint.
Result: 2.9 Ang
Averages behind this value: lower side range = 14.3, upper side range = 14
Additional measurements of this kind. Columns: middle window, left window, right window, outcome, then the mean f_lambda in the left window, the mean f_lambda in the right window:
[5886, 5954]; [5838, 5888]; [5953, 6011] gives 2.60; 13.5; 13.5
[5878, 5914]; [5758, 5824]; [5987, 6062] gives 2.56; 14.3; 13.5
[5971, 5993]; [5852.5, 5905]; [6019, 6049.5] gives 0.27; 13.1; 13.4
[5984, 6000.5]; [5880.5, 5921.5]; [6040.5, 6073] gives 1.26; 12.8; 14.6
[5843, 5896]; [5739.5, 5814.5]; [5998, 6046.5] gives 3.98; 14.8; 13.4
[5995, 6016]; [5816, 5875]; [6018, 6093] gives 0.86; 14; 13.7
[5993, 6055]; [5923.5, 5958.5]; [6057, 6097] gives 1.52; 13.3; 14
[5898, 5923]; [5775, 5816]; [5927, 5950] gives 0.60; 14.4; 13.1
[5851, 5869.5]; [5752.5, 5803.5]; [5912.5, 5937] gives 0.64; 14.2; 13.2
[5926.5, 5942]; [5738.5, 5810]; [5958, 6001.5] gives 0.50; 14.7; 13.5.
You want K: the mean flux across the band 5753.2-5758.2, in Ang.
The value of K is 16.3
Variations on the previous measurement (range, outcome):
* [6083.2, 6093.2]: 13.5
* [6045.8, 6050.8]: 14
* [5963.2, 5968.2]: 15.3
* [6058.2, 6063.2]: 14.7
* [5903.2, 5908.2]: 12.9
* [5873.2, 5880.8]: 13.9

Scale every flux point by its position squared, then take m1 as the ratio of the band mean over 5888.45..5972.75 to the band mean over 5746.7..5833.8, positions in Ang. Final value 0.95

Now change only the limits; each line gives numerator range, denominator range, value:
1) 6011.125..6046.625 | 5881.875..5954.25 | 1.07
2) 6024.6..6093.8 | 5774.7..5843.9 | 1.04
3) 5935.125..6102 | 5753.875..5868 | 1.03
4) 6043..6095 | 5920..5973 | 1.08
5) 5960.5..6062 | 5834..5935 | 1.07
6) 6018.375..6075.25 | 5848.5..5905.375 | 1.11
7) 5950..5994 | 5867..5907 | 1.06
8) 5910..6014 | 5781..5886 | 0.99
